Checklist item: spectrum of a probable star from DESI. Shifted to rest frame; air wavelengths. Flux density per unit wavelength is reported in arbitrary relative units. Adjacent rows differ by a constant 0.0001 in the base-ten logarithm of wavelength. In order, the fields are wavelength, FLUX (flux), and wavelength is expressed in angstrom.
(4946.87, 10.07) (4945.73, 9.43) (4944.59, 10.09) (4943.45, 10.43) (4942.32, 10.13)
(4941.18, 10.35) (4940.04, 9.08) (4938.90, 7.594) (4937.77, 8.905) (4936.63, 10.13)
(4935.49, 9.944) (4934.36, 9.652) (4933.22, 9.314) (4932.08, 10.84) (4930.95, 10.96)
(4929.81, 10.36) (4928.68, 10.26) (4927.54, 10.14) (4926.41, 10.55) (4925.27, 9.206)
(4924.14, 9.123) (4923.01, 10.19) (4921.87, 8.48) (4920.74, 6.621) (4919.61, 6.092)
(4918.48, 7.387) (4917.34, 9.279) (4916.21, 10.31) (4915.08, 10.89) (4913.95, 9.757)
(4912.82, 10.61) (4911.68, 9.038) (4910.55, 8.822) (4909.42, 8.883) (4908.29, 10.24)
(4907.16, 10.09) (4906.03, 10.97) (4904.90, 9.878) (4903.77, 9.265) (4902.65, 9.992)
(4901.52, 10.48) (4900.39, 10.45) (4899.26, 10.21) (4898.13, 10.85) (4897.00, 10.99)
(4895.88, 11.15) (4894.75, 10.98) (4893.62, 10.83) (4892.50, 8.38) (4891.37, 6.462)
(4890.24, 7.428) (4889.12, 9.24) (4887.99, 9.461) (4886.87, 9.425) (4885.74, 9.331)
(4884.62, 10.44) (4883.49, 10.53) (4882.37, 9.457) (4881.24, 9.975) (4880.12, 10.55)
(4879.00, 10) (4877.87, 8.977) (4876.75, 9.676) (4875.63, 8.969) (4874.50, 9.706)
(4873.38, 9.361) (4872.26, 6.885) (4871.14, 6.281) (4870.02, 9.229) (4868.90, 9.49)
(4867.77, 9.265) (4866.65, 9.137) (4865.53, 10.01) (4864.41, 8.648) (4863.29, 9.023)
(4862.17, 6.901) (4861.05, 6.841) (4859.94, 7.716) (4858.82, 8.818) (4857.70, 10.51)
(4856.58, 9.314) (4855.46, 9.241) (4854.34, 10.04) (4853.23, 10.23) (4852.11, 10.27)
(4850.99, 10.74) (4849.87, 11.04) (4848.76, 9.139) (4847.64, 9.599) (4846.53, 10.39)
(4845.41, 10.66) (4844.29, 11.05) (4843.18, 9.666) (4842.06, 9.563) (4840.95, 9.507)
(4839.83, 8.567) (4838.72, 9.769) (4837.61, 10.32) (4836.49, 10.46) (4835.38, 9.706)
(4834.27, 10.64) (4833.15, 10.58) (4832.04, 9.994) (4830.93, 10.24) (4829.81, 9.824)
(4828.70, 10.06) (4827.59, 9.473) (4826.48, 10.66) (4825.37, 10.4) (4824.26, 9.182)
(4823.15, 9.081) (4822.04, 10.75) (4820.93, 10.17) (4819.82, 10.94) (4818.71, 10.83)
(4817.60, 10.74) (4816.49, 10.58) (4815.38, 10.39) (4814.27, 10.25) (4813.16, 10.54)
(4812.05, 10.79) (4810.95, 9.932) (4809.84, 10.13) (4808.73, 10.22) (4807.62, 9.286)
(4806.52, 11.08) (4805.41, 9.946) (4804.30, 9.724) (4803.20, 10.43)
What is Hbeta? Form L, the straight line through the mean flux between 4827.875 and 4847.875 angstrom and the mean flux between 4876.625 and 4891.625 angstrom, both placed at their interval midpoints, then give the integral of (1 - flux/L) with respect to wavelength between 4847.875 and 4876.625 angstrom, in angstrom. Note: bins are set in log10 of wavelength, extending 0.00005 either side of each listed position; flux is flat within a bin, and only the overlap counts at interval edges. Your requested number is 1.8 angstrom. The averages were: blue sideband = 10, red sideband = 9.4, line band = 9.09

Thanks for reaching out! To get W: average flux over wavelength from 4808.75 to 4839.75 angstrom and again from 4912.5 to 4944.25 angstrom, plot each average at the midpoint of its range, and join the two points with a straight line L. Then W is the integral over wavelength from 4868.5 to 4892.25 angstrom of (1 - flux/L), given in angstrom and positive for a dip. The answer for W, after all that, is 1.8 angstrom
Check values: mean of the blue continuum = 10.2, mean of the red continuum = 9.52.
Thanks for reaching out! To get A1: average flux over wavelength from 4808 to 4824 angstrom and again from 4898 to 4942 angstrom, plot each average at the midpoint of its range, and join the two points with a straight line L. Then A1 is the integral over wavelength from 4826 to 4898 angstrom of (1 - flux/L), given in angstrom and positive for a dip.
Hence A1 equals 3.4 angstrom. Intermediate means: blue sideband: 10.3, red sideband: 9.61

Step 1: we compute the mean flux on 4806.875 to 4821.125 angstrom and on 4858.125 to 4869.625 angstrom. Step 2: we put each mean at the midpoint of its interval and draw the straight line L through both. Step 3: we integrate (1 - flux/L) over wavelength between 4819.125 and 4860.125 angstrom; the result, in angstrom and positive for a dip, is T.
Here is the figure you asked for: -2.22 angstrom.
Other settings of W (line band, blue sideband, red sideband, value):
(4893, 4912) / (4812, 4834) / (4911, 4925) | -2.1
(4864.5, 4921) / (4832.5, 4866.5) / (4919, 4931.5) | -0.1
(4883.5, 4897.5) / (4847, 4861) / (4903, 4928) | -0.1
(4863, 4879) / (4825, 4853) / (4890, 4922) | 1.4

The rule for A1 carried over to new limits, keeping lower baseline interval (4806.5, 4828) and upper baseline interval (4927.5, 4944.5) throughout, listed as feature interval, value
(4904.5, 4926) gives 1.5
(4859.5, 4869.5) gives 1.5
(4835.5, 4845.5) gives 0.3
